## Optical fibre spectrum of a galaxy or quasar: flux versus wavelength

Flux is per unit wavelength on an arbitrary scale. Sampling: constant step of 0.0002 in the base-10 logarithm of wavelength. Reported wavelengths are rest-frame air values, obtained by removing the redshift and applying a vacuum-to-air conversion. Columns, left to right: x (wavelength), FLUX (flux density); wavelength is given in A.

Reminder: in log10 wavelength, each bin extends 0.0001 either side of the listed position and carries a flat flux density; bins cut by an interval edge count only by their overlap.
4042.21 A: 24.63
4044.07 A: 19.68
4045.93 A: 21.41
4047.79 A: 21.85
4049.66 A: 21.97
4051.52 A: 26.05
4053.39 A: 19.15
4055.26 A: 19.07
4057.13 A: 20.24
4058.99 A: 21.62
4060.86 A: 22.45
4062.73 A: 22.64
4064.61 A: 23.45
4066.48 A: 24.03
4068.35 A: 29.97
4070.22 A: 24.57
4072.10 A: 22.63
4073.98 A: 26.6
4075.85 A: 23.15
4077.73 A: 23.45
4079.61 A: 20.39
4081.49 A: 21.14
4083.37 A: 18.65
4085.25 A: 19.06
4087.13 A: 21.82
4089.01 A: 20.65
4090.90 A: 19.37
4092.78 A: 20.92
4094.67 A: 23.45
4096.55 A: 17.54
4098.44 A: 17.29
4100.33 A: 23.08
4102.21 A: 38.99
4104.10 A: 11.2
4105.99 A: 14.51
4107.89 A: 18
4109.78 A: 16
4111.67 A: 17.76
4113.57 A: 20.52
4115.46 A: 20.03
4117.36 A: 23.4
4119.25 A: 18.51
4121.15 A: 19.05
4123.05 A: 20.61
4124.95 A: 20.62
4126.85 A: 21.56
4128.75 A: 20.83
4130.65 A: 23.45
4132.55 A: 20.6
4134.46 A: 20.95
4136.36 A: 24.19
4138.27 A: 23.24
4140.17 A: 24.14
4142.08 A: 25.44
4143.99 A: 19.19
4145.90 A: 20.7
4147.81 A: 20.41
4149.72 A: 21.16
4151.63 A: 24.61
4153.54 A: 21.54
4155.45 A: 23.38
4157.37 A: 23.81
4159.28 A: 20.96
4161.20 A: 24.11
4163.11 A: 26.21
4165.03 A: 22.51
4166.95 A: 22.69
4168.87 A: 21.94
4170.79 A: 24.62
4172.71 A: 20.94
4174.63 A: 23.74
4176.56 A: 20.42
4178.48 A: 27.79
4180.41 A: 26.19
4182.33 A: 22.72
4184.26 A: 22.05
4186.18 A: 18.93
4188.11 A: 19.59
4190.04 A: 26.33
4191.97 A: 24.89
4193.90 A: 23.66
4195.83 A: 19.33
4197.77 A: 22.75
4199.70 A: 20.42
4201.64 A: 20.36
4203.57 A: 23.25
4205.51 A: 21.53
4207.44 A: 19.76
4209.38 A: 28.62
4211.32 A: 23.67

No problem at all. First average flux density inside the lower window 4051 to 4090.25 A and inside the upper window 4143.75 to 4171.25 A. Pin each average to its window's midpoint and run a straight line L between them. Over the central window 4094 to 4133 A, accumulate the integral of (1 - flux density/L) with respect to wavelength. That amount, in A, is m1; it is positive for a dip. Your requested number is 3.7 A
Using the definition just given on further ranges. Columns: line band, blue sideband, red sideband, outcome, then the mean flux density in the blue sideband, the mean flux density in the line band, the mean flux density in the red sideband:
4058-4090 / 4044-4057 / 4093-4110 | -2.88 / 21.3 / 22.7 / 20.2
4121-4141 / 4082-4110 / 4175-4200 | -0.64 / 20.2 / 21.8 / 22.8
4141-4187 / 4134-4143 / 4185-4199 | 0.43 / 23.7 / 22.8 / 22.2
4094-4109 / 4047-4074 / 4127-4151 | 1.39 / 23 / 20.4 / 22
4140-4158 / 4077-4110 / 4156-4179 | 0.14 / 20.4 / 22.3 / 23.2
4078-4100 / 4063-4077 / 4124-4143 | 3.54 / 24.8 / 20.2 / 22.5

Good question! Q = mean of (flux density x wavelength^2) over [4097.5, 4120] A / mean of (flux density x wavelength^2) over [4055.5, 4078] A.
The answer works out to 0.9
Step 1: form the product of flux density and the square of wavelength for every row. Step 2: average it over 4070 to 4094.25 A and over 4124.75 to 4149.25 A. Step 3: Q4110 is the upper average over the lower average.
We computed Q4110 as 1.0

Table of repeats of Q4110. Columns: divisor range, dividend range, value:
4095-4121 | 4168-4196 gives 1.20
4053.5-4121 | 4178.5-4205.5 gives 1.11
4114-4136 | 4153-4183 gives 1.14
